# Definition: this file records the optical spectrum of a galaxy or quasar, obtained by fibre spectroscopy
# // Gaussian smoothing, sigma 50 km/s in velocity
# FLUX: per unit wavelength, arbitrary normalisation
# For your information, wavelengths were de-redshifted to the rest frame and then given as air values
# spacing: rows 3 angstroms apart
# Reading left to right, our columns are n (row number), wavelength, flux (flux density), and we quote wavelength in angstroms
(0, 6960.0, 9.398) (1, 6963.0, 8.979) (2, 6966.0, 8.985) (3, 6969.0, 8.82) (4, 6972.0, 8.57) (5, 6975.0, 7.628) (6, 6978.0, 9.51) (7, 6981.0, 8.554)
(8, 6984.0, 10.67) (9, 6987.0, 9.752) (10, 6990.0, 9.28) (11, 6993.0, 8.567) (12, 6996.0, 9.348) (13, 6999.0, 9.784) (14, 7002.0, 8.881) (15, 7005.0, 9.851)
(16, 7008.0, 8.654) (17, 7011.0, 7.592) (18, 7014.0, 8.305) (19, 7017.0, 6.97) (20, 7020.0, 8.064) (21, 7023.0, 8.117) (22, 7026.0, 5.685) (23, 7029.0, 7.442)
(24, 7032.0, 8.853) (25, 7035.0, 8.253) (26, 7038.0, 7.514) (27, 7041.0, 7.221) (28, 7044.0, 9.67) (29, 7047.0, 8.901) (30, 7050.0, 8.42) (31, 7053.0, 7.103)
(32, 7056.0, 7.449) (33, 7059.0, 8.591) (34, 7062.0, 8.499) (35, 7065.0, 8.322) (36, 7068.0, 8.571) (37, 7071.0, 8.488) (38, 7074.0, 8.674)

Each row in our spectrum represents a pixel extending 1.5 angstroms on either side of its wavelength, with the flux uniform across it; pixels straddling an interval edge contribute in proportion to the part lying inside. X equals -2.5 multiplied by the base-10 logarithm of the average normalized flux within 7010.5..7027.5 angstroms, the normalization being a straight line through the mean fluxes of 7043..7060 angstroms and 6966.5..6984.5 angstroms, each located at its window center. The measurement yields 0.15 mag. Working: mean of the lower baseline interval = 8.87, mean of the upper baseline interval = 8.31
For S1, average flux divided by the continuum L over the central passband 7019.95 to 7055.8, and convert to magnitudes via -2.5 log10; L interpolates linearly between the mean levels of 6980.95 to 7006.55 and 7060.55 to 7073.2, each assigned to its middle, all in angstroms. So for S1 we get 0.12 mag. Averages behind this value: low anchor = 9.46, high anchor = 8.48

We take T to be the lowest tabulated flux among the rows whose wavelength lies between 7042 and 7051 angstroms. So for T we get 8.42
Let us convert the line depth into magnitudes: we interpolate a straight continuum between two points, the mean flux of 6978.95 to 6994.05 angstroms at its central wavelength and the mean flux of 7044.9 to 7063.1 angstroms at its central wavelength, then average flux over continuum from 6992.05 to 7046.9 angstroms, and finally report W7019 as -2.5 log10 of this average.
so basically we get 0.07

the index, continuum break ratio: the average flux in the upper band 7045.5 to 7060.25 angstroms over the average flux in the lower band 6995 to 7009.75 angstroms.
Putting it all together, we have 0.87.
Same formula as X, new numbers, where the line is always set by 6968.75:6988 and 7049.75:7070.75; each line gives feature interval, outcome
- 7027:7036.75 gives 0.06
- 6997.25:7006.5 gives -0.08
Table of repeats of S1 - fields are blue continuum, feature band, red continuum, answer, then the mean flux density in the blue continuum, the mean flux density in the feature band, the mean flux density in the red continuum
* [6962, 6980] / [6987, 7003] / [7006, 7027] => -0.129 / 8.74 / 9.24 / 7.73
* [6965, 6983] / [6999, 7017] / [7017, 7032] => -0.097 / 8.72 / 8.61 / 7.44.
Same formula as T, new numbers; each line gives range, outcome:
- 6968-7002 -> 7.628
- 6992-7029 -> 5.685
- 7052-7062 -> 7.103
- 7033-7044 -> 7.221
